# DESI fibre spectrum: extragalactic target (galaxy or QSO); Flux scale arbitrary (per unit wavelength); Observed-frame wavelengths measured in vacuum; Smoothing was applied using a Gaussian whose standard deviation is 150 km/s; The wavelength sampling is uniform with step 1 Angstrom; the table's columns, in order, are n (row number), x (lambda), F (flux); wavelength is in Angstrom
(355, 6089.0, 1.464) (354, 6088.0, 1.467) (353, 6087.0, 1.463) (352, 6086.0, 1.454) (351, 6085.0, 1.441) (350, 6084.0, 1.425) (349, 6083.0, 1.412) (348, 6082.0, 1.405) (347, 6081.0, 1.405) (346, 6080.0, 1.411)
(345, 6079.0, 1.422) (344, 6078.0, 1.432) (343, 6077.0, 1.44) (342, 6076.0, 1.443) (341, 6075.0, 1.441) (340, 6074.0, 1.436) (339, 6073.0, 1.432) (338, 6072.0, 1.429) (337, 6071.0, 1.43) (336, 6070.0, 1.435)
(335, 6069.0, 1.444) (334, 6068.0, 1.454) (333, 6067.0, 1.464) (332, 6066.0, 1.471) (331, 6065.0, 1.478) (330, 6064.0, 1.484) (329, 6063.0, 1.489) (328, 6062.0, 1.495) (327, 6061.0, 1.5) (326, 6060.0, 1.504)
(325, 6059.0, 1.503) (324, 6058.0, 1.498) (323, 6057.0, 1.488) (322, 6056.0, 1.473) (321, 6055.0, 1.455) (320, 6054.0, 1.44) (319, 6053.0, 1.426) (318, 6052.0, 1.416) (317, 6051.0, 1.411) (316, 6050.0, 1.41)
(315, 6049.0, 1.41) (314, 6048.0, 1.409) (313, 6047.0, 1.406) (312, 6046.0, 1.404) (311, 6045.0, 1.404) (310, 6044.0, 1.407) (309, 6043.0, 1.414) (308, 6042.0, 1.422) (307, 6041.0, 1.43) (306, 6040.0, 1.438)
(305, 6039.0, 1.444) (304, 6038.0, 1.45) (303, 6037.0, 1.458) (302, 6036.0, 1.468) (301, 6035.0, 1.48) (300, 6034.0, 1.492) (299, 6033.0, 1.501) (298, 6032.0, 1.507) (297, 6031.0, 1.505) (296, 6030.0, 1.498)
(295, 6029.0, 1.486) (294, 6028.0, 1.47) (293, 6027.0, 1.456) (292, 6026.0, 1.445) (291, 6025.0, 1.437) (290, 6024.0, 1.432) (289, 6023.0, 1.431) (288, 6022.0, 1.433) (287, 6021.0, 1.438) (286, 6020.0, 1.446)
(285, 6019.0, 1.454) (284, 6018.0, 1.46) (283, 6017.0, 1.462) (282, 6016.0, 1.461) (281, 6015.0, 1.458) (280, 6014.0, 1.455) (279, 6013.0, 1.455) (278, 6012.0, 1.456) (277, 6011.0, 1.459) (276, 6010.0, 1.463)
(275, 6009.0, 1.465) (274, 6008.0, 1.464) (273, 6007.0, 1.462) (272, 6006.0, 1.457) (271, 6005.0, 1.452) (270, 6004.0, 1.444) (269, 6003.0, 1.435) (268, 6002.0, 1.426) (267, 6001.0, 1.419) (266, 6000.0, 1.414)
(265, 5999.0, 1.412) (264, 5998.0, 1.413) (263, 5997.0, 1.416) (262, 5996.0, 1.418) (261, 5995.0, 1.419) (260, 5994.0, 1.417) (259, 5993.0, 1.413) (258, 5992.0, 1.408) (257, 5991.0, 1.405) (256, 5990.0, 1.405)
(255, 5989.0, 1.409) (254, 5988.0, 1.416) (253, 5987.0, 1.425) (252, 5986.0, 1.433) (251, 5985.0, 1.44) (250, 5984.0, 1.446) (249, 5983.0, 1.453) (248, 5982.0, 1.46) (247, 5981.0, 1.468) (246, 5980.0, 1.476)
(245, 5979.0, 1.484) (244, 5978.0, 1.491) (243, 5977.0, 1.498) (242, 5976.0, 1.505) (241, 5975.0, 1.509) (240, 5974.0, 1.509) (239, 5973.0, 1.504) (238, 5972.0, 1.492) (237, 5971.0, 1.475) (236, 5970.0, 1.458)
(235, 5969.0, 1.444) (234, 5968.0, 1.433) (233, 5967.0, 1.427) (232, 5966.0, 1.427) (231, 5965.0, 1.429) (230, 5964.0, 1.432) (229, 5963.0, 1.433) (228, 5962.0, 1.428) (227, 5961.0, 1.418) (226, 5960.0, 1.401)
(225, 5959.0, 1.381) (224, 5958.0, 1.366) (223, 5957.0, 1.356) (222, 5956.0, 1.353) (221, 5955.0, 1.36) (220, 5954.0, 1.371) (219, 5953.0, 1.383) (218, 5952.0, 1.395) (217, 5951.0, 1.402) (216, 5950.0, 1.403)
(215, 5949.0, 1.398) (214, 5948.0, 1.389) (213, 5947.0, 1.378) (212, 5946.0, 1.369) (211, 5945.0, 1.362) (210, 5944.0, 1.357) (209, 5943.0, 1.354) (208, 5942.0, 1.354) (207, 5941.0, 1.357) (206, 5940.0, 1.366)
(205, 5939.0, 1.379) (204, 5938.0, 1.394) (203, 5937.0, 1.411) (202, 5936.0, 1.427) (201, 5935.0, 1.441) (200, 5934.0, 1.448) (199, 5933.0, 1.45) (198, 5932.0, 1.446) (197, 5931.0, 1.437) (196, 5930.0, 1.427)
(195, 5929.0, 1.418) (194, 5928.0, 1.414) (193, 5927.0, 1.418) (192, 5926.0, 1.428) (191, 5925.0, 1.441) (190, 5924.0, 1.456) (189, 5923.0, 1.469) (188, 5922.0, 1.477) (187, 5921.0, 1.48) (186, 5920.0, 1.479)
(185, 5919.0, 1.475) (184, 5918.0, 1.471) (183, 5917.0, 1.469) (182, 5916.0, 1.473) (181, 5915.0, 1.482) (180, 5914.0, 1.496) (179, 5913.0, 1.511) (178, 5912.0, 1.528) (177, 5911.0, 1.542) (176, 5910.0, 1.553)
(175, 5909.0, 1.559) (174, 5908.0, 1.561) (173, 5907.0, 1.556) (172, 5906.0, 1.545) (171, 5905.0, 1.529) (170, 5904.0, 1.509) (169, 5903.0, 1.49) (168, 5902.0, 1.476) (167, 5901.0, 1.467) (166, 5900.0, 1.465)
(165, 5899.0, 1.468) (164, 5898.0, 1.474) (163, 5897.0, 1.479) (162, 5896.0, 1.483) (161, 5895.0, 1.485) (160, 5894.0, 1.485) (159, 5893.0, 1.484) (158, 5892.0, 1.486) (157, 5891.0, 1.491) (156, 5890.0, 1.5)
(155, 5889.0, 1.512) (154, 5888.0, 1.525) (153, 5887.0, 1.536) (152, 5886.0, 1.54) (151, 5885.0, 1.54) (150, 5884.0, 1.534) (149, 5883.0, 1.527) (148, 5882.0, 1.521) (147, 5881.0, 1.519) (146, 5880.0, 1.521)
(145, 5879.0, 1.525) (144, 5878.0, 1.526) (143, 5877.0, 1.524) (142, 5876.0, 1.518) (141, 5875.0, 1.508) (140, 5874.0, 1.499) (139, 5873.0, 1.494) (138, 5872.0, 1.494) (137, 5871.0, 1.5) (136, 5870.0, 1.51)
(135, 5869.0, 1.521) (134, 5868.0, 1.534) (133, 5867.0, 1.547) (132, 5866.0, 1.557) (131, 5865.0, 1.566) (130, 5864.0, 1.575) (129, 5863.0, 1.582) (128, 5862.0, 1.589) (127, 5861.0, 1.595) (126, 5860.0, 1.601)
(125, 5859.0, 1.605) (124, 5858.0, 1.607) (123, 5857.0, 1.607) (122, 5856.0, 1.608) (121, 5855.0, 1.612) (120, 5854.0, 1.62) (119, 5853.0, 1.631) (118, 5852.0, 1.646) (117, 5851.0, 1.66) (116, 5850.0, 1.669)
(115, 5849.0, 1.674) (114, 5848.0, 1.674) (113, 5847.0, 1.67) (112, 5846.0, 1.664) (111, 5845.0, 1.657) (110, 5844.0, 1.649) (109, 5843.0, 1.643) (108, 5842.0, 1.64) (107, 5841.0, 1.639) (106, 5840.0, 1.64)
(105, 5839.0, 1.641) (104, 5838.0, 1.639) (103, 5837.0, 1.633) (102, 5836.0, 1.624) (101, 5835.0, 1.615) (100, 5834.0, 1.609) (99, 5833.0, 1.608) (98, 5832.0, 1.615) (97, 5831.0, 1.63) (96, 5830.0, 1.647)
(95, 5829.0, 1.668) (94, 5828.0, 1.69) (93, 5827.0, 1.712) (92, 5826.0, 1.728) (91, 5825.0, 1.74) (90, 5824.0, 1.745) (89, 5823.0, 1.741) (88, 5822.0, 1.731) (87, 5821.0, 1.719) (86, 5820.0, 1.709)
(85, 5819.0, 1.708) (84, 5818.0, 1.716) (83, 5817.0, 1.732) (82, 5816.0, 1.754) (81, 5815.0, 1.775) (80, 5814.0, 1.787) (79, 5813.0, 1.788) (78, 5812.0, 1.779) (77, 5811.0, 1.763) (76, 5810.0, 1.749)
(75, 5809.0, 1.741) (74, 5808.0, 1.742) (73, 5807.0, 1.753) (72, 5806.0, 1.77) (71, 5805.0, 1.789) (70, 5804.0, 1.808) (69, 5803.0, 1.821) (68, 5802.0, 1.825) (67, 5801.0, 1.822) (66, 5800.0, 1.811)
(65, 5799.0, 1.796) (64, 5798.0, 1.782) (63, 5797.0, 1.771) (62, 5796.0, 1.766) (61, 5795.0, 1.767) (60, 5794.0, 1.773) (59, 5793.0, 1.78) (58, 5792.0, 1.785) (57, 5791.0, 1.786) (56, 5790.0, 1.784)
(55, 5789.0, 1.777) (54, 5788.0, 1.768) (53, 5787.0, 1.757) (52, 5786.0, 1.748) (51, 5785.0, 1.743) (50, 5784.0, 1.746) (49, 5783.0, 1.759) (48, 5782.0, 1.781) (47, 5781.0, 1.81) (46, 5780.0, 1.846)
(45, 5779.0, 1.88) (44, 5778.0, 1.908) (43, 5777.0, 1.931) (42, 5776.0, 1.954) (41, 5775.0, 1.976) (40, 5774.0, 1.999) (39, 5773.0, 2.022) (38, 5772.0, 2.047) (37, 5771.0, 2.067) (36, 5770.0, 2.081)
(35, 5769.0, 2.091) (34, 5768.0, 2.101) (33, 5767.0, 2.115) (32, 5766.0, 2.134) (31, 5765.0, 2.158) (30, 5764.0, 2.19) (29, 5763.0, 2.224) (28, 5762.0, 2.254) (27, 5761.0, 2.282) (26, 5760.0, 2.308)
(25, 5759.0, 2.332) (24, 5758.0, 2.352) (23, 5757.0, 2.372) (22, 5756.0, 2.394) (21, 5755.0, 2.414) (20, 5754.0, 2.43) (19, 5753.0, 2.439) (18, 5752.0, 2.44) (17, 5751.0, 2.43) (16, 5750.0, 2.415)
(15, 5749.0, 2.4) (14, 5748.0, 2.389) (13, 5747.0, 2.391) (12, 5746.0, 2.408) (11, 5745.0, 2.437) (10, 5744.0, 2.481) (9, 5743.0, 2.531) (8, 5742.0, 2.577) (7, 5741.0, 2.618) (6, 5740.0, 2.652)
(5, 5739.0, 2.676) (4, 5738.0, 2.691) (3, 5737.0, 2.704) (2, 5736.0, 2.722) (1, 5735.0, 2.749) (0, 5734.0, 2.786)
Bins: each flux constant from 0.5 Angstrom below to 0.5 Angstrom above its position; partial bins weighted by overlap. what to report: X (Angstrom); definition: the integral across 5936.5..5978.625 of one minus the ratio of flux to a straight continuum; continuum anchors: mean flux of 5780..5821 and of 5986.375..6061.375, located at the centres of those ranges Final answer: 3.5 Angstrom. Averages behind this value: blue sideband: 1.77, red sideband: 1.44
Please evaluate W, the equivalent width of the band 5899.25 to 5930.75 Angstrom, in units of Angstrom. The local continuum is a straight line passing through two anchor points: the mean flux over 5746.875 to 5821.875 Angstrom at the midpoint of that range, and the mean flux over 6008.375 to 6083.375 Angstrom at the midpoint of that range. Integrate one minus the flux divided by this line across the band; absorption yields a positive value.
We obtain 4.1 Angstrom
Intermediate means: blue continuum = 1.96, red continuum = 1.45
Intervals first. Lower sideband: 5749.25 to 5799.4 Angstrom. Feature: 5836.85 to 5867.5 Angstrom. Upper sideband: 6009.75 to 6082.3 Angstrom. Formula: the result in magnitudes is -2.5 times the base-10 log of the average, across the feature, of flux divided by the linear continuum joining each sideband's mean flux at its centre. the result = 0.149 mag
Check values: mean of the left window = 2.03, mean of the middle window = 1.62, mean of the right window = 1.45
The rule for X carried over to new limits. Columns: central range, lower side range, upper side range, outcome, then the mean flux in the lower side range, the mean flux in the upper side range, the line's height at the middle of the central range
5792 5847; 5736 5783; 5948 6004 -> 8.47 Angstrom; 2.26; 1.43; 2.03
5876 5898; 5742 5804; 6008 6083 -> 3.59 Angstrom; 2.06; 1.45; 1.81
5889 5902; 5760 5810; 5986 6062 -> 1.59 Angstrom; 1.9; 1.44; 1.69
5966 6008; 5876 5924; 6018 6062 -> 0.74 Angstrom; 1.5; 1.45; 1.47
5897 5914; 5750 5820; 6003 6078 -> 2.00 Angstrom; 1.95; 1.45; 1.71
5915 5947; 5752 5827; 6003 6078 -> 4.46 Angstrom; 1.91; 1.45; 1.65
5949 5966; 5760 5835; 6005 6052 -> 1.87 Angstrom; 1.84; 1.45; 1.57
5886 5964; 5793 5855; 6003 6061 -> 6.76 Angstrom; 1.71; 1.45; 1.58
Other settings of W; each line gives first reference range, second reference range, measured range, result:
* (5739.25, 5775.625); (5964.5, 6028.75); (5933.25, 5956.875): 3.6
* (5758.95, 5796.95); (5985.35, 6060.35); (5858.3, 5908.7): 6.1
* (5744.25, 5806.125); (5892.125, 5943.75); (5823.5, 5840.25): 1.4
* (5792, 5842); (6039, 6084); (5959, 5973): 1.0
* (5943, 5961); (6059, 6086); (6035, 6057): 0.0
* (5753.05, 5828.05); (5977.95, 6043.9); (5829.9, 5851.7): 1.9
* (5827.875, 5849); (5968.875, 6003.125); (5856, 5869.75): 0.3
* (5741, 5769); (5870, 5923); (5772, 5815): 6.2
